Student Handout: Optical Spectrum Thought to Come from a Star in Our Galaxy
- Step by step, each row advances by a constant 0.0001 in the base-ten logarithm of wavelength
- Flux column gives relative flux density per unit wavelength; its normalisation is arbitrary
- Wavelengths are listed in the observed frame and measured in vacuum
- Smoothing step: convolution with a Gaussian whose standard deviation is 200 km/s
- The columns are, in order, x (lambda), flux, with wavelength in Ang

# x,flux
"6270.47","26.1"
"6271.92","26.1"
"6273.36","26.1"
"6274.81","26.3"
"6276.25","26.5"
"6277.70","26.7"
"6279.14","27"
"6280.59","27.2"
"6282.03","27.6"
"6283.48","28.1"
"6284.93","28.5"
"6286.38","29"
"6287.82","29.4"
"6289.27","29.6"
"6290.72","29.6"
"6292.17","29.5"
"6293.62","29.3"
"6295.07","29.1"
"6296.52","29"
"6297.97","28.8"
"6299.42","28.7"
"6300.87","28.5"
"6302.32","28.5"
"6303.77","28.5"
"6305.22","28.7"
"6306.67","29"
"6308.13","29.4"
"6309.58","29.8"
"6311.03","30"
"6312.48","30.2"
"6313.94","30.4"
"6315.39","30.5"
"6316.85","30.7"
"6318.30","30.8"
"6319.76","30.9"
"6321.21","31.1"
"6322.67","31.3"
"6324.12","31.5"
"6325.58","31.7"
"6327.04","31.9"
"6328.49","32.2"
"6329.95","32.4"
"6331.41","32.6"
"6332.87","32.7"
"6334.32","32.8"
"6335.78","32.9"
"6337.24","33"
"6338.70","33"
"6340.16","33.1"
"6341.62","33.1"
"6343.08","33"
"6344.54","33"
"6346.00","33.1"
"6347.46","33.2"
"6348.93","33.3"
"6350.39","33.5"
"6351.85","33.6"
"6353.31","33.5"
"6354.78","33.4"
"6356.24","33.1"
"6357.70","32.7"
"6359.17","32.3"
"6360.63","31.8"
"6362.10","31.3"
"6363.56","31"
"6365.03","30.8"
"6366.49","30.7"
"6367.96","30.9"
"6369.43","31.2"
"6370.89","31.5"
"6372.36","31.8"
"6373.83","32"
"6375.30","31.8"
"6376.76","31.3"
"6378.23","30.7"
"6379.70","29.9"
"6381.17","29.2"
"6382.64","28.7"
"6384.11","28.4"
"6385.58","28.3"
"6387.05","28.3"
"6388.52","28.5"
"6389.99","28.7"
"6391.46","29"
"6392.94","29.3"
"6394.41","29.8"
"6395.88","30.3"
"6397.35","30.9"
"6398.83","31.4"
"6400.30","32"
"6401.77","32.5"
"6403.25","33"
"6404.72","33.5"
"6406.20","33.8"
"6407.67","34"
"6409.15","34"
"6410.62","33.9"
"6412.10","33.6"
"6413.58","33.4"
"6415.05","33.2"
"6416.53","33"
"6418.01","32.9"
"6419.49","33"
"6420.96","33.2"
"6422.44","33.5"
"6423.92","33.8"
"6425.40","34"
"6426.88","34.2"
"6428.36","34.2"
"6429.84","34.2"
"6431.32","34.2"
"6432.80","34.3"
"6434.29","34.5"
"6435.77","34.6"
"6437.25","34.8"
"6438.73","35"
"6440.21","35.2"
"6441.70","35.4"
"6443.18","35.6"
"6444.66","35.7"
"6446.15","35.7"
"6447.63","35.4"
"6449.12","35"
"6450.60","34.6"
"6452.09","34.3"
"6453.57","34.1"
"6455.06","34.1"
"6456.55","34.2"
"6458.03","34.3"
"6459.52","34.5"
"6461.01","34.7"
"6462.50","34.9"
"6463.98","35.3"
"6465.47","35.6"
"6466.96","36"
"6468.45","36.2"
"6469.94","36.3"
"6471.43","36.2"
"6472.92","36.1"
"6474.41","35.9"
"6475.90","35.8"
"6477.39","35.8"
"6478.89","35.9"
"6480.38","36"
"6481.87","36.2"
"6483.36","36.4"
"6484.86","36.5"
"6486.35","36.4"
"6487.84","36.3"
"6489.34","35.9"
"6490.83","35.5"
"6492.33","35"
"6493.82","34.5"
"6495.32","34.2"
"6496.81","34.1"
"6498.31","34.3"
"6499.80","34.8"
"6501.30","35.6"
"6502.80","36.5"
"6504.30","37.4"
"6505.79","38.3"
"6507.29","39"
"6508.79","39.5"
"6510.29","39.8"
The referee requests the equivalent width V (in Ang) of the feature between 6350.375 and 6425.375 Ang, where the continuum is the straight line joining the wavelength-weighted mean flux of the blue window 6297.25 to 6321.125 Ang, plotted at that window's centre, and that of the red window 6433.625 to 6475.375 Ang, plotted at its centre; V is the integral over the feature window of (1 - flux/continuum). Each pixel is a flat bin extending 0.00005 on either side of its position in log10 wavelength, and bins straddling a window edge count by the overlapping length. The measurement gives 2.1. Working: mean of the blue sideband 29.6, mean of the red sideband 35.2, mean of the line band 31.7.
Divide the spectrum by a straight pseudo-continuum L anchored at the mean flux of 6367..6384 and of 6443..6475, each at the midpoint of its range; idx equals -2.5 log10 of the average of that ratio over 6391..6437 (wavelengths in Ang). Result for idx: -0.006 mag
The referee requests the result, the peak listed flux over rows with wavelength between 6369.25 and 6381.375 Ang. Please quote 32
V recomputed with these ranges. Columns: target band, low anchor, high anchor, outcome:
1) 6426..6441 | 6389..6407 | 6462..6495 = -0.6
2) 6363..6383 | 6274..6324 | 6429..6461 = 0.7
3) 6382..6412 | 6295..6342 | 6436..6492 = 2.1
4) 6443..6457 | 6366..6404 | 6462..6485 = -0.2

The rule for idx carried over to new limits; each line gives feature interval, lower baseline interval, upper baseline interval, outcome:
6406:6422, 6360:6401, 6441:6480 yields -0.03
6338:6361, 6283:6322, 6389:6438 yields -0.07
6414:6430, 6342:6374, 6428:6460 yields 0.02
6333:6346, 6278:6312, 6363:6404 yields -0.12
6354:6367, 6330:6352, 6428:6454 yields 0.05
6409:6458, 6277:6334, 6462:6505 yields -0.01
